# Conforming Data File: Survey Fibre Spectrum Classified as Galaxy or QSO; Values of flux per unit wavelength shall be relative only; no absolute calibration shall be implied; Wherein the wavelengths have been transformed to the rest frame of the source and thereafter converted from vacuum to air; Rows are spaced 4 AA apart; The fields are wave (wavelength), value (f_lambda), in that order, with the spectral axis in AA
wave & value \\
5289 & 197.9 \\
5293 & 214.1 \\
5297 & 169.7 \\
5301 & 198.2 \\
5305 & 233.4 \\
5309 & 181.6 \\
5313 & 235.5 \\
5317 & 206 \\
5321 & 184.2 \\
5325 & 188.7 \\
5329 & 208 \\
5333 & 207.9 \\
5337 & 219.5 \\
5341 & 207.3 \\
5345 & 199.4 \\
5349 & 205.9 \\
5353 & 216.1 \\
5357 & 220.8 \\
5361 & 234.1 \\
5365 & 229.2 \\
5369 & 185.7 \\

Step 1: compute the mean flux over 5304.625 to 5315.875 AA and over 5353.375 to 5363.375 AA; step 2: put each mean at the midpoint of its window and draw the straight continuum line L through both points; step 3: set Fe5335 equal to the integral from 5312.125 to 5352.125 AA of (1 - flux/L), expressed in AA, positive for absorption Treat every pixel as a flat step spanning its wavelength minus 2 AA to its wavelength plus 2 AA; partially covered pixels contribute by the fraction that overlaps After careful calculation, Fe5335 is 2.4 AA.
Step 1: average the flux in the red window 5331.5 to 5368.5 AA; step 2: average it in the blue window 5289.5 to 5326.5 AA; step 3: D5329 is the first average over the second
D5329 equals 1.07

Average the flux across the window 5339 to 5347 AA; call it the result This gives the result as 203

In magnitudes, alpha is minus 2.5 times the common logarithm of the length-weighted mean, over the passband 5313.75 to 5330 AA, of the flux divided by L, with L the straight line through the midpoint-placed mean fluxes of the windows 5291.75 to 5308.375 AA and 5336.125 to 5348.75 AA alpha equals 0.03 mag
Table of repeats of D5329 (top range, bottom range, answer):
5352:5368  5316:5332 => 1.13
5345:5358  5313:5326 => 1.06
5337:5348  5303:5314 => 0.96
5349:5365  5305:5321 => 1.07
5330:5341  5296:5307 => 1.04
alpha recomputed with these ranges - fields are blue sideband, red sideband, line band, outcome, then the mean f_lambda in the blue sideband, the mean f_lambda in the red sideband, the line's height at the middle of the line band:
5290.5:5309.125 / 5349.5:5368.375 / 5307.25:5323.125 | 0.02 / 201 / 221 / 206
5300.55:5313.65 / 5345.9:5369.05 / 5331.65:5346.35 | 0.03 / 211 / 217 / 215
